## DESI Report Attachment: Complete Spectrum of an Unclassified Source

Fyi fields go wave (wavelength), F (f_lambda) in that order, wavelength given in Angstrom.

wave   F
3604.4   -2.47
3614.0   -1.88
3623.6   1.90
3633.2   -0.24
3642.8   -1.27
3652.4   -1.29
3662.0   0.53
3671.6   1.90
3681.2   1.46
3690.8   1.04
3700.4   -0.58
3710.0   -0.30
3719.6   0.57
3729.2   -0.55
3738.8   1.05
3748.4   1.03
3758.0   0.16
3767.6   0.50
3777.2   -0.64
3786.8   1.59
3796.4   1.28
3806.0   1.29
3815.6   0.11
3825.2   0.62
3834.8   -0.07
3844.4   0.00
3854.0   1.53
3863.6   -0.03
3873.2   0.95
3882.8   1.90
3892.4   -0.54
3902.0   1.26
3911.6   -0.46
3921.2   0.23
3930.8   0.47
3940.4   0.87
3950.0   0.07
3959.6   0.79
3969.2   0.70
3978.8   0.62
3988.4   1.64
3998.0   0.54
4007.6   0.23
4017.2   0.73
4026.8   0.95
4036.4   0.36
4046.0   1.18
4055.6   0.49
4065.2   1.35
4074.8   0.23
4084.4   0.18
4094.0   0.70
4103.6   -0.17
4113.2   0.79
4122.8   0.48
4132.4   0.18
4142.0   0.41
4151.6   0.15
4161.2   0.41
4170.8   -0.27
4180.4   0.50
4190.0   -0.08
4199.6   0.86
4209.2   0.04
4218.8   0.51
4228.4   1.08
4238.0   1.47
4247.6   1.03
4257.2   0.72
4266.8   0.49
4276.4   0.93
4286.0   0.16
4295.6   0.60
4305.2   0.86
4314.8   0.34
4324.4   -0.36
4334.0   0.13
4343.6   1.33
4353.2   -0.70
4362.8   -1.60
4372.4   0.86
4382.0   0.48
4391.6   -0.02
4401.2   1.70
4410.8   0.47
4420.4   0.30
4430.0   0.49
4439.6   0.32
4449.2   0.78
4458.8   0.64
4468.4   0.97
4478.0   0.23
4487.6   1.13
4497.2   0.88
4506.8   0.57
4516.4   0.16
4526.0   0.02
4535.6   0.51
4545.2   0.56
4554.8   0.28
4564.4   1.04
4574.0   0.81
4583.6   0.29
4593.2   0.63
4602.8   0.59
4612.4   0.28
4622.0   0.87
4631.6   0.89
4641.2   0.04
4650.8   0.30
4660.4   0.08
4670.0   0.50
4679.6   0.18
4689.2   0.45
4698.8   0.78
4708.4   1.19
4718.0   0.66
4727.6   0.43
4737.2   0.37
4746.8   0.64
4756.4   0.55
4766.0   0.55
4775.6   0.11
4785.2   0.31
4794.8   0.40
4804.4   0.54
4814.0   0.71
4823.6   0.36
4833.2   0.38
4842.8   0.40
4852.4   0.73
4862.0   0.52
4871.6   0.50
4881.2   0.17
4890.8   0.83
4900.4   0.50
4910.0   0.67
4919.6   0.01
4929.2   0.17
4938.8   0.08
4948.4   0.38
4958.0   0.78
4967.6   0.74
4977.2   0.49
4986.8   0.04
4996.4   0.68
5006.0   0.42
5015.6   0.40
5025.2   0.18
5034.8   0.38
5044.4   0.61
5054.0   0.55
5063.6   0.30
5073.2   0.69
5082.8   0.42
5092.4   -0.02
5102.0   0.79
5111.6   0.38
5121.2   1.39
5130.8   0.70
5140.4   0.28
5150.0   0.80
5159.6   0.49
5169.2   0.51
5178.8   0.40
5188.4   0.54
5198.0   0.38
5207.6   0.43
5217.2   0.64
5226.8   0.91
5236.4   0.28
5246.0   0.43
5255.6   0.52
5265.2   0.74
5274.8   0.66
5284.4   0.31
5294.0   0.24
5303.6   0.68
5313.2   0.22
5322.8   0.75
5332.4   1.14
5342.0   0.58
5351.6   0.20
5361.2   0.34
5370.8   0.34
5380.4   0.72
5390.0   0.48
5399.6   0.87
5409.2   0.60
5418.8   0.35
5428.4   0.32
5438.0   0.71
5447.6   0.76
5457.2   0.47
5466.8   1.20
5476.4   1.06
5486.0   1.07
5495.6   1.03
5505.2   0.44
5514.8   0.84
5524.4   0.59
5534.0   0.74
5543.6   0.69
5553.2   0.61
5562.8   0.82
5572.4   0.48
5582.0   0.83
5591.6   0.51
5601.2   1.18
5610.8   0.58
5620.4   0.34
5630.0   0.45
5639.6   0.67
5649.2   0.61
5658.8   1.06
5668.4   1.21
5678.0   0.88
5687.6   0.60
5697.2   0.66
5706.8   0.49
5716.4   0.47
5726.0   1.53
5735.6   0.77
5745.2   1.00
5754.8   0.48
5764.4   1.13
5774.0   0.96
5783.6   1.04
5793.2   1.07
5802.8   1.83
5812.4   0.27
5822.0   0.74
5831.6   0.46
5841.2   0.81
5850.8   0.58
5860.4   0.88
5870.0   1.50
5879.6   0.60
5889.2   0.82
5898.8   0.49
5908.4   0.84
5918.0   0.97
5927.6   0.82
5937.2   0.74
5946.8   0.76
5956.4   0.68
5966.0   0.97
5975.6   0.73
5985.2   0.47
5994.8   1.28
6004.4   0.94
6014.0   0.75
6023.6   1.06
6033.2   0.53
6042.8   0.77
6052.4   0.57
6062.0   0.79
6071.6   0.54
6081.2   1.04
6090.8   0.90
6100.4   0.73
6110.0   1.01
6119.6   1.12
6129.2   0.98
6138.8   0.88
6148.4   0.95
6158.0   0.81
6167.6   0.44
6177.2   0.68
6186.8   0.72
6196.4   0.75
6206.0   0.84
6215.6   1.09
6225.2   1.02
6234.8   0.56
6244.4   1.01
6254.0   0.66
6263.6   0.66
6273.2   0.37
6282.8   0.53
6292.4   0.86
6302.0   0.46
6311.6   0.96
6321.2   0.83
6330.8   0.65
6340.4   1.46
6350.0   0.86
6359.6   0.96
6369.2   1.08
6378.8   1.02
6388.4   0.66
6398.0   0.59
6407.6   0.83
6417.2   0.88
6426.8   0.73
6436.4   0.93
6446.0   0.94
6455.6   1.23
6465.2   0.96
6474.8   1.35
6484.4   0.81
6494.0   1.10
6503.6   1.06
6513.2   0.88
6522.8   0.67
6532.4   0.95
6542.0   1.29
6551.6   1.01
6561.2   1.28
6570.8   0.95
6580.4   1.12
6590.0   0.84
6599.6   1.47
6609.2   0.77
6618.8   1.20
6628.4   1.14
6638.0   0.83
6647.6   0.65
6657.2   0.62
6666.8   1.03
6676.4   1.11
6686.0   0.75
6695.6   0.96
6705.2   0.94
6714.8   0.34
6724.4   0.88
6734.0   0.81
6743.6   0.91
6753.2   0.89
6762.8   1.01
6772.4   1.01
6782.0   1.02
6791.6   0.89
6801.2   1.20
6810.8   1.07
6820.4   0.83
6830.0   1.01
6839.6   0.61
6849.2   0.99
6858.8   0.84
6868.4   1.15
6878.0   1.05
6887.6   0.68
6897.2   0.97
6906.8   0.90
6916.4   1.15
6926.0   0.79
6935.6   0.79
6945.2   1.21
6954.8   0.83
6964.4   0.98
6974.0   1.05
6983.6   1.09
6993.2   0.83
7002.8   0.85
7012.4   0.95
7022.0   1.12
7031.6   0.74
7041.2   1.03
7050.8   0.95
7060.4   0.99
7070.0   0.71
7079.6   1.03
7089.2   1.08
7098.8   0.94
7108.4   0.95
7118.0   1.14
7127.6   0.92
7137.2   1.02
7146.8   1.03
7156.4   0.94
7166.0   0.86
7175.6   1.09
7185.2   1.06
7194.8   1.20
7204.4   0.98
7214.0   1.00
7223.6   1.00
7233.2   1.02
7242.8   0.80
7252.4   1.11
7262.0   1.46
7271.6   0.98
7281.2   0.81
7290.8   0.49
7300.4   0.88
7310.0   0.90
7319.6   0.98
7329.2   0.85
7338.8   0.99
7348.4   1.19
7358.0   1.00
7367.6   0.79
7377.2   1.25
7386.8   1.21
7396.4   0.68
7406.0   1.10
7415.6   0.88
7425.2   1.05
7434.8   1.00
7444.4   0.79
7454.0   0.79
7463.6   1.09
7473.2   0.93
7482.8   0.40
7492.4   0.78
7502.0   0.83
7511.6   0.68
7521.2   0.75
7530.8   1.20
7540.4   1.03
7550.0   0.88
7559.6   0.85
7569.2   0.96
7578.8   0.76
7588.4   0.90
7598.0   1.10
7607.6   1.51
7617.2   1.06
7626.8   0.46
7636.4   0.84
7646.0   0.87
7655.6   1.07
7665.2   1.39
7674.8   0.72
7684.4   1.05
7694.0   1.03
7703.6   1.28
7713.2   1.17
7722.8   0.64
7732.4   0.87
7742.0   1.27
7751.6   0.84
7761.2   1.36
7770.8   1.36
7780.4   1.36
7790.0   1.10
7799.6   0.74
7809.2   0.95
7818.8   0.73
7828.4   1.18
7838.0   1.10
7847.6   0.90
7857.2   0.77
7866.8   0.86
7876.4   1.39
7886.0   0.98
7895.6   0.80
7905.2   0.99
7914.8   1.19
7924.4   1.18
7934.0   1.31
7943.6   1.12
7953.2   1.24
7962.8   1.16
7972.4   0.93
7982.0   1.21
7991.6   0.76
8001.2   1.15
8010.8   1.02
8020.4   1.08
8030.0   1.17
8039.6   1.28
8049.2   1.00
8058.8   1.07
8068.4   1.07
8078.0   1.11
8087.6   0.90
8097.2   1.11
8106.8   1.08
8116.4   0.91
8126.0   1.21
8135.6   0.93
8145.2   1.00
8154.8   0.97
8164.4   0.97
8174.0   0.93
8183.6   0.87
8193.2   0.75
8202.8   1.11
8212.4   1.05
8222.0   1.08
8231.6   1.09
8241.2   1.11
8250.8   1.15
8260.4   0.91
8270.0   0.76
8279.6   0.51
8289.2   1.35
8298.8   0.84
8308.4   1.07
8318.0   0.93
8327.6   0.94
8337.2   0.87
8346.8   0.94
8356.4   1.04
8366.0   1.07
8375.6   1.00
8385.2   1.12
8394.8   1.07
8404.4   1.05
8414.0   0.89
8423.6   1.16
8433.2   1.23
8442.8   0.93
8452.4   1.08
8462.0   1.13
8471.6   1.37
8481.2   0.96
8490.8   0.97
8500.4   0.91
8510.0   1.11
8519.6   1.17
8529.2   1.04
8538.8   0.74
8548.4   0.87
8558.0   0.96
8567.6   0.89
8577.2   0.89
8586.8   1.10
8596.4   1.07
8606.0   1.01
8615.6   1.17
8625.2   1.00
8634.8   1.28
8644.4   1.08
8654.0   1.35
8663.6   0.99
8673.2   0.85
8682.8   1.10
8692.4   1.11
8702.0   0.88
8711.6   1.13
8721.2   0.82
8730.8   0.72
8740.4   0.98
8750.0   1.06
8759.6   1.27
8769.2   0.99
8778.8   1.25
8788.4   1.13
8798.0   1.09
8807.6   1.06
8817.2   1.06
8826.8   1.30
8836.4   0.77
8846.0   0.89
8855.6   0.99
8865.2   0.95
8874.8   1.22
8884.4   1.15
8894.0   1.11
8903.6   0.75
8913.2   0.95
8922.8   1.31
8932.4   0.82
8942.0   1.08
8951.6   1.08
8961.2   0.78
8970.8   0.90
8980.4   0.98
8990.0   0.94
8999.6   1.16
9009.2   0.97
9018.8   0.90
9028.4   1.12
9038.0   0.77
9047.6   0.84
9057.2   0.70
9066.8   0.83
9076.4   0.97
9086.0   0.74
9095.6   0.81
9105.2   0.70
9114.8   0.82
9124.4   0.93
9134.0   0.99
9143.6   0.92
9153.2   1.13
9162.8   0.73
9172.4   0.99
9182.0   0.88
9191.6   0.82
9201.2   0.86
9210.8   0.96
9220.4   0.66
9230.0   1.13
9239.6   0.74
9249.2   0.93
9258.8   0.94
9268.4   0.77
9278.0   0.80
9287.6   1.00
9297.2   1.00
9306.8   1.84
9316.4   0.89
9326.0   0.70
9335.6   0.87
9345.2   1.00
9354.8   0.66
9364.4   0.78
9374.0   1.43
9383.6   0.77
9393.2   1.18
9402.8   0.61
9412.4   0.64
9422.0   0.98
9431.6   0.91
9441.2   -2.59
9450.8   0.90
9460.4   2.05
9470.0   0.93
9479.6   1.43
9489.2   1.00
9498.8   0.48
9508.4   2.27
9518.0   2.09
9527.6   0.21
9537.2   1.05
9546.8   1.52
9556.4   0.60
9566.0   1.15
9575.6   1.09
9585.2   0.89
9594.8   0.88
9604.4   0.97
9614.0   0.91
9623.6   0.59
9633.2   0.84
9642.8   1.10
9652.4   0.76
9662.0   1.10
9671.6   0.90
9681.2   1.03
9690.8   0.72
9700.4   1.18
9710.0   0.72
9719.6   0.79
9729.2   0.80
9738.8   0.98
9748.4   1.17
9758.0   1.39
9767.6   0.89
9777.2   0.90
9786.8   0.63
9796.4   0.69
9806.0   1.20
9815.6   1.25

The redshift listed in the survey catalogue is 0.45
